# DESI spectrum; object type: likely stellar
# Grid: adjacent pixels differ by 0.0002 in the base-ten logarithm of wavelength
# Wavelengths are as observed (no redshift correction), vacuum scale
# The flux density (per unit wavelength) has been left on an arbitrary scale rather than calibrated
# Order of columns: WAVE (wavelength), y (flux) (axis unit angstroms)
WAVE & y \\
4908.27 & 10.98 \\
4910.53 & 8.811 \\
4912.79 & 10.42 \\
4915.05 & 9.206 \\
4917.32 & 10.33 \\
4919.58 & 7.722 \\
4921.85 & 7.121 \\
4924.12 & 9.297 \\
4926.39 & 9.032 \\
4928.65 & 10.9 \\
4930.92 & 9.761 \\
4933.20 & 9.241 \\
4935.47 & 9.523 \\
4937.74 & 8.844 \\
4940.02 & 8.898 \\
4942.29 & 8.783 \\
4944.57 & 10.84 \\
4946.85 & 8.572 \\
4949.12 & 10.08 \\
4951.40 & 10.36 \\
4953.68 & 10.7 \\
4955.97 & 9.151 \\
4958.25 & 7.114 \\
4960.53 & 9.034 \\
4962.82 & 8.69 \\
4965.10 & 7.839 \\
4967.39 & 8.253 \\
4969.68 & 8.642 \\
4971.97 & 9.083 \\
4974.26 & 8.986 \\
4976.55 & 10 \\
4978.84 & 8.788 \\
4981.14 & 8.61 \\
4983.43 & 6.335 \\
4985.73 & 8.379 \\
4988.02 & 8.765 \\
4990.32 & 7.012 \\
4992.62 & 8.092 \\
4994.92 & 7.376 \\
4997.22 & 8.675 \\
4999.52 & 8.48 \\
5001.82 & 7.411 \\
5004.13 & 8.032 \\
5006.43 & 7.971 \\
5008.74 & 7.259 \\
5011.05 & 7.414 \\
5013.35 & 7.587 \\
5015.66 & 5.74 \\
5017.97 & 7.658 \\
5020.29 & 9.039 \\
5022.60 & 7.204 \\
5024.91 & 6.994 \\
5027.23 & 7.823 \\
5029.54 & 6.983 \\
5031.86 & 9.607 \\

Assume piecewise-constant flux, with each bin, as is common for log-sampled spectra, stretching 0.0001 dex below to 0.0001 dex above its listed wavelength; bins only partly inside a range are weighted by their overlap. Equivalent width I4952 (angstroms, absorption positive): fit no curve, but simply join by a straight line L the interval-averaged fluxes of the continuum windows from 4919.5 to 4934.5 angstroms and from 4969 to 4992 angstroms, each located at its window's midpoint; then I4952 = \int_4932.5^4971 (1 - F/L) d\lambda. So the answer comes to -1.3 angstroms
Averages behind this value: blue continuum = 9.1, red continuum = 8.45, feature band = 9.09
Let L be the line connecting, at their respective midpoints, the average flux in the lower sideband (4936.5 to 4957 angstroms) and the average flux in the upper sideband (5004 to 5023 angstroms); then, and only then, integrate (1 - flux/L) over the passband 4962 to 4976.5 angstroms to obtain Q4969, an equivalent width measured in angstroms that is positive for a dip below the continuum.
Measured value 0.32 angstroms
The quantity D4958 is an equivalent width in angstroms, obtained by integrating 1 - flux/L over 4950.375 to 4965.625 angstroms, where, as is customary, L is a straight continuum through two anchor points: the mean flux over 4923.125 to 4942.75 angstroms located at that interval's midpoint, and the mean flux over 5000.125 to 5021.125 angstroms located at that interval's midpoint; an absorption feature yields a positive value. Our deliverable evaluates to -0.4 angstroms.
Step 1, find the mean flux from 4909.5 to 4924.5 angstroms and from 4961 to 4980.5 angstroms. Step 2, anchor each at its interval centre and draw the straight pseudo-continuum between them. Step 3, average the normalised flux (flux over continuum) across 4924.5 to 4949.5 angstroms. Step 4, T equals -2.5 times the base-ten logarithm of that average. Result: -0.07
